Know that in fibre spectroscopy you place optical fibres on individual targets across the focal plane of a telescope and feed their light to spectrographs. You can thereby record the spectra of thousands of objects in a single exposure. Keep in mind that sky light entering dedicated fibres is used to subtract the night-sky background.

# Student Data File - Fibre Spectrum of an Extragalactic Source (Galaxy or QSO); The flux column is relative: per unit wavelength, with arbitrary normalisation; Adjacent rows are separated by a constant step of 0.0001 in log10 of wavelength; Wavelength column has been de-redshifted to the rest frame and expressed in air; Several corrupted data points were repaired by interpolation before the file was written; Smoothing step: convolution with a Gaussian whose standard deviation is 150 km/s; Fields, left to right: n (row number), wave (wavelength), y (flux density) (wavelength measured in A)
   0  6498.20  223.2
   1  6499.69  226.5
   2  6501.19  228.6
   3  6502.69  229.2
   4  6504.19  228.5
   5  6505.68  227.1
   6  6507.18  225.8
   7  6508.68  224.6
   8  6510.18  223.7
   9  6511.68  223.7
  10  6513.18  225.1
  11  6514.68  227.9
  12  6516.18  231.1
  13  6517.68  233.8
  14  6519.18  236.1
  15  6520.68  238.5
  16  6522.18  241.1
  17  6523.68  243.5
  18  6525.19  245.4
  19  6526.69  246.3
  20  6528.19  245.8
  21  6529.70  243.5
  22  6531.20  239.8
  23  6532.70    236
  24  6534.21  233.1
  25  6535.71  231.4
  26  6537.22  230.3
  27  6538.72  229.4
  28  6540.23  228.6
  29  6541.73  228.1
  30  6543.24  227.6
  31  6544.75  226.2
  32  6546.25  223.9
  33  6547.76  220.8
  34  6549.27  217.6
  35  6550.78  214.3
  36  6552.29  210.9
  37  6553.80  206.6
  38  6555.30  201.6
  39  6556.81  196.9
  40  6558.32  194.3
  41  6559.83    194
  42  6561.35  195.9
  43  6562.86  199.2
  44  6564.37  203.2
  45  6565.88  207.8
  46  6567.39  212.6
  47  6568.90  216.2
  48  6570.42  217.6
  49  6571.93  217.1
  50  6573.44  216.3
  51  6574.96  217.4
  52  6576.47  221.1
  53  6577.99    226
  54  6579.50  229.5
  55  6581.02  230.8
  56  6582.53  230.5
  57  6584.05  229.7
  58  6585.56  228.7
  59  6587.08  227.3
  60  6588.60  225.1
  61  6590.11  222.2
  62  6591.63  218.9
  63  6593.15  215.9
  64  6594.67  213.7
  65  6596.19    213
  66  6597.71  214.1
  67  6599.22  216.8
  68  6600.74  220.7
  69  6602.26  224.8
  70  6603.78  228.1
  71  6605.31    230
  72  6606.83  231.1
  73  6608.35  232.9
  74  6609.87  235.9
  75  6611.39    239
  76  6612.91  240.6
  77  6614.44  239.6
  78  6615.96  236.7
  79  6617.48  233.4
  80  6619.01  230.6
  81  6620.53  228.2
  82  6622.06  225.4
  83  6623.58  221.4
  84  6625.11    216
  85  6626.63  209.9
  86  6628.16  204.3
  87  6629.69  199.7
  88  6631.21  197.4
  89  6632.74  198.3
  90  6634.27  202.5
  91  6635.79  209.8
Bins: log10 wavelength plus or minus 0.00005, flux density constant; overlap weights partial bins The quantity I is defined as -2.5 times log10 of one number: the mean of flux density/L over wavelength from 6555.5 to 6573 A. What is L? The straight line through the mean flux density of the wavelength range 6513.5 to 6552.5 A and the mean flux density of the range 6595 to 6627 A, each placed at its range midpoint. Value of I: 0.125 mag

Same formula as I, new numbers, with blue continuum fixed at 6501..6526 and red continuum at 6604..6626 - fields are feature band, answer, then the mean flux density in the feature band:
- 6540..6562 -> 0.09 mag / 212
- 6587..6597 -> 0.06 mag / 219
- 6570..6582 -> 0.04 mag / 222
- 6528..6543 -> -0.01 mag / 234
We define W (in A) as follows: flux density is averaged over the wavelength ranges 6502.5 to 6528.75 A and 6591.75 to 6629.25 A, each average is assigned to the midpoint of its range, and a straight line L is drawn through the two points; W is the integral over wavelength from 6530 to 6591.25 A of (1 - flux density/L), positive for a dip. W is 2.64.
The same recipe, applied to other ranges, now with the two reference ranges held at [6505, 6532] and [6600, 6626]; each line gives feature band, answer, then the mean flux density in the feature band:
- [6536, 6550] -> 0.45 A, 226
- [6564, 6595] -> 1.48 A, 221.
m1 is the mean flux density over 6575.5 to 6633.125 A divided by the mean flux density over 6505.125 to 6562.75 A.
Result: 0.99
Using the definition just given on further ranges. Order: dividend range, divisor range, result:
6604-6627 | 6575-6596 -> 1.03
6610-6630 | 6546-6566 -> 1.10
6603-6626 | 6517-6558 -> 1.01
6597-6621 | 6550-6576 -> 1.11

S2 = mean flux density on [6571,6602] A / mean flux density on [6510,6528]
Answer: 0.9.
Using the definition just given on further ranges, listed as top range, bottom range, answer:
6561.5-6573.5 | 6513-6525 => 0.89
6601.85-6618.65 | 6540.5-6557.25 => 1.08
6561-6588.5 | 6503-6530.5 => 0.93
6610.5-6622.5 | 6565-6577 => 1.09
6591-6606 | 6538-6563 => 1.03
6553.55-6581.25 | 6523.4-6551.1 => 0.91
